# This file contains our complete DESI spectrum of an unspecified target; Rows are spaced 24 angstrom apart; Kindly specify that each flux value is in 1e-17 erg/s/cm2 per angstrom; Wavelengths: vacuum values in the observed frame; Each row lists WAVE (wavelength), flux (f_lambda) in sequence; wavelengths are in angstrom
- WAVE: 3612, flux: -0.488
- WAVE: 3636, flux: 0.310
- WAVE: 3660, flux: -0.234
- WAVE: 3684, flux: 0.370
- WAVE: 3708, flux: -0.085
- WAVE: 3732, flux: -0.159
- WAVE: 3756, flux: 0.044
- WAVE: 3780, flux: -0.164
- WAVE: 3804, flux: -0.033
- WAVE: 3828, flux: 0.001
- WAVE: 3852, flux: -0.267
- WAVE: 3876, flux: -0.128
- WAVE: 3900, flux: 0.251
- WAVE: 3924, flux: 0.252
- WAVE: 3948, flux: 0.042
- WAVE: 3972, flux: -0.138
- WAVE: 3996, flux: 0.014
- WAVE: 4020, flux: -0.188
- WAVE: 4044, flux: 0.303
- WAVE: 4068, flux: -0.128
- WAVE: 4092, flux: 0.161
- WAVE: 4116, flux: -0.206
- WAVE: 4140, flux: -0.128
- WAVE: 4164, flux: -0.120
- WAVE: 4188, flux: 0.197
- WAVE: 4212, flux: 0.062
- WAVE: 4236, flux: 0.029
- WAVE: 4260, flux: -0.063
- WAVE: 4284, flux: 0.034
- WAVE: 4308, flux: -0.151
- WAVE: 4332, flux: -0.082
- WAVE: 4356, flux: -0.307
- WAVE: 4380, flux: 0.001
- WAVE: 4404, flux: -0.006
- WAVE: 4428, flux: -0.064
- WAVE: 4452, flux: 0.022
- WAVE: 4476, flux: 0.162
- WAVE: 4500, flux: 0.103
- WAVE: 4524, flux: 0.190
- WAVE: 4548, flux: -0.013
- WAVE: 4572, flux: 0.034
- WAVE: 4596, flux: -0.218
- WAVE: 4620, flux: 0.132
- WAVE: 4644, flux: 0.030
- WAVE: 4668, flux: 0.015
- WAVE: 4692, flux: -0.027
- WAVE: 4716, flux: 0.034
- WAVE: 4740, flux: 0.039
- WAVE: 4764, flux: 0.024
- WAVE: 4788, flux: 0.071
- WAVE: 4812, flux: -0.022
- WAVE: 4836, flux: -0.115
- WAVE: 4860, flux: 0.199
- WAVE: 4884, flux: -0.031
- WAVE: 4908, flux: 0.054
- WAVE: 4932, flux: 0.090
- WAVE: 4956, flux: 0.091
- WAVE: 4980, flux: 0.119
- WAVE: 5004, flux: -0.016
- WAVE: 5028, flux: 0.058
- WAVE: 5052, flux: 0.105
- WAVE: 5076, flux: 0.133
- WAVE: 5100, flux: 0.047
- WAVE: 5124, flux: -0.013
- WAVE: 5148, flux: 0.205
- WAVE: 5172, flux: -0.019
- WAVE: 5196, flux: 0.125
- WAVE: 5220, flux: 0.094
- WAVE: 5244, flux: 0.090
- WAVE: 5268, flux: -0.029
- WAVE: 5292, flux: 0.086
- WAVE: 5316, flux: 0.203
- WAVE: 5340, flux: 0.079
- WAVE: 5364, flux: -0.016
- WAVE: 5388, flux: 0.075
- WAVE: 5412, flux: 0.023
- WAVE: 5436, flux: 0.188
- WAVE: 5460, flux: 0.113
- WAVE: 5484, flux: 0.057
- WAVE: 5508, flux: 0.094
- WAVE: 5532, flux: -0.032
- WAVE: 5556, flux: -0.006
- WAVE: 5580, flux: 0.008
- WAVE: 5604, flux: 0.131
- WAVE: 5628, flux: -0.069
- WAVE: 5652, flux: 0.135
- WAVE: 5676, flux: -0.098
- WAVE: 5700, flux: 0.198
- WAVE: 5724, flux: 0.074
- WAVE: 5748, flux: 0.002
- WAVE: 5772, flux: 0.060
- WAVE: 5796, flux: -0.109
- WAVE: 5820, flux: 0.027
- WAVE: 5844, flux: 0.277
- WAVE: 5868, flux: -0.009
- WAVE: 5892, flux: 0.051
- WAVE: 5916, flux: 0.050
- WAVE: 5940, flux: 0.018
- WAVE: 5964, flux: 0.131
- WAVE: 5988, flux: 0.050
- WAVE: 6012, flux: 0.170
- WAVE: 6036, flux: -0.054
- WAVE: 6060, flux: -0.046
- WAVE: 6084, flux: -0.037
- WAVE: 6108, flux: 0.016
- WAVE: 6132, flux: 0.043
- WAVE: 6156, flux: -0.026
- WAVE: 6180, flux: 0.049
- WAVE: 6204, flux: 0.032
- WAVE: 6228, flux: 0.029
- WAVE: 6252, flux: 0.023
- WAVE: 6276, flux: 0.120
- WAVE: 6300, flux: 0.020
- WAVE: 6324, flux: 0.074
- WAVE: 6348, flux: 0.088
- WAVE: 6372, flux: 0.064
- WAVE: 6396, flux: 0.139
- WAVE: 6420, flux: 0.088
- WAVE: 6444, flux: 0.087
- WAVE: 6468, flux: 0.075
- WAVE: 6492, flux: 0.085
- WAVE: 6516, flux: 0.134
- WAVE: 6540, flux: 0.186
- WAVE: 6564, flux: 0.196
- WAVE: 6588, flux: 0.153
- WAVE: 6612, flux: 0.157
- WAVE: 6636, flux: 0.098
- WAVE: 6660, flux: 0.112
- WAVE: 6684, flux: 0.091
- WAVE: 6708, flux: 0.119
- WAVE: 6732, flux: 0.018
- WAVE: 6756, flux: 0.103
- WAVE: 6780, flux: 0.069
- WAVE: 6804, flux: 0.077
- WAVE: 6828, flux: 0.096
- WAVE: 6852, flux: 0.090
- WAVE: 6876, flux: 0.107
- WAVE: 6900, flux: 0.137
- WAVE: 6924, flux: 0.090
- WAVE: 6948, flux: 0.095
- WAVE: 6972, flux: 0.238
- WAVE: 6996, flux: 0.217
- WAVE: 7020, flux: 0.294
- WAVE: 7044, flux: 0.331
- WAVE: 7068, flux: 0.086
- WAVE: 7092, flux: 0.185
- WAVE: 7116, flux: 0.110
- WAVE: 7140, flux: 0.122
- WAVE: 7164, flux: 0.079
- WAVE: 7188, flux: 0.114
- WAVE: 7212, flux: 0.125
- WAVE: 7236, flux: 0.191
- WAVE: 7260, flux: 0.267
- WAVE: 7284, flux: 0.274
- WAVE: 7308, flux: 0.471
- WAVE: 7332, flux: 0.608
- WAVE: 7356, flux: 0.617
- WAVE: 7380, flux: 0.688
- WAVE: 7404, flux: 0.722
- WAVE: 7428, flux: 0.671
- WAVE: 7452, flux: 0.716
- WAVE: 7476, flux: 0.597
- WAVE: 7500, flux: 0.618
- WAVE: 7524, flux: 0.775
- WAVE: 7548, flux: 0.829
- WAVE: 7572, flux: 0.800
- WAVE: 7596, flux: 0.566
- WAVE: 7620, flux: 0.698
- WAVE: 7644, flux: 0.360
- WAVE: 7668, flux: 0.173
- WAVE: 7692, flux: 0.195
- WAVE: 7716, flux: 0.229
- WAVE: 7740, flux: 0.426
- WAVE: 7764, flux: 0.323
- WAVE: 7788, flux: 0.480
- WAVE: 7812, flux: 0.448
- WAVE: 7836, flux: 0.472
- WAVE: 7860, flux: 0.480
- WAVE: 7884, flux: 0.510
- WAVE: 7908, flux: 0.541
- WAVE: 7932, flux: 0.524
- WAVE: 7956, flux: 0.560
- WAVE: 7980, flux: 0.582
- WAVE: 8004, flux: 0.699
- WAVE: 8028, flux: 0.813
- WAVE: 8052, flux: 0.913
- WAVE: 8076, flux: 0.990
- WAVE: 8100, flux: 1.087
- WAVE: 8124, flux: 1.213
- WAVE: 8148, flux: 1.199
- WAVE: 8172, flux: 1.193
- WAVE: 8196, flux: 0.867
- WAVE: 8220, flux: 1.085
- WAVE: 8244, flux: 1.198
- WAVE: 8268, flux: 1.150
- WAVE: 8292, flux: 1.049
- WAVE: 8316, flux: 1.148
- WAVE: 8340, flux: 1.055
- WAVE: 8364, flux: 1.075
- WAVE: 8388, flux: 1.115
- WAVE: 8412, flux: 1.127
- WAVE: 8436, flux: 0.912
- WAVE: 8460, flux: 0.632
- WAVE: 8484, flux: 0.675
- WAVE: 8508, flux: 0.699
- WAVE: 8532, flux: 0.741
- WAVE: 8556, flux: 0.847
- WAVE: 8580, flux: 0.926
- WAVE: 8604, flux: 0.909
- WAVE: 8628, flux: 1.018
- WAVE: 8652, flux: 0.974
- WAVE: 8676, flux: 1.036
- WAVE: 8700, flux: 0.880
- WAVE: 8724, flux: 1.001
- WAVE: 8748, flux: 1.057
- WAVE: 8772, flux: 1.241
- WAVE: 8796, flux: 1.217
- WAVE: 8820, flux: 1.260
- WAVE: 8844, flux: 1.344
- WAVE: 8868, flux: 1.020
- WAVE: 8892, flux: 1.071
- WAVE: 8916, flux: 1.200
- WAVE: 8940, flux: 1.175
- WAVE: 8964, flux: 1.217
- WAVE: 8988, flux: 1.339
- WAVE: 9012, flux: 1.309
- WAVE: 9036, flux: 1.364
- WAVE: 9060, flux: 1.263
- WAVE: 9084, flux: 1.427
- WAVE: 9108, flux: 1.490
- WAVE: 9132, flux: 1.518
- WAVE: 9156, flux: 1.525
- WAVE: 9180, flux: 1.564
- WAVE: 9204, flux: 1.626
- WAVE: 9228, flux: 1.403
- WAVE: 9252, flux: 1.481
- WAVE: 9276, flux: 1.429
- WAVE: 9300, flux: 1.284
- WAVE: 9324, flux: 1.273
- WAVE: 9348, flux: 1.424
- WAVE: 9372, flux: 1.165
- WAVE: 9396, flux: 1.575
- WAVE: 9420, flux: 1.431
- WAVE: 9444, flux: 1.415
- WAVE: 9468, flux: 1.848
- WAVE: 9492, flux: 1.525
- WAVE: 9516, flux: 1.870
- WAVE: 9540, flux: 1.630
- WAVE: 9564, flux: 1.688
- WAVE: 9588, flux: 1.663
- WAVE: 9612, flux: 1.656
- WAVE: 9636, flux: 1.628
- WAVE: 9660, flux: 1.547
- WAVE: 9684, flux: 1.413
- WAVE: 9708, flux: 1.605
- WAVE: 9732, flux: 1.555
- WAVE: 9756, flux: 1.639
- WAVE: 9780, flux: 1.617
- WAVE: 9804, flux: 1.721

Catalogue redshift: 0.00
